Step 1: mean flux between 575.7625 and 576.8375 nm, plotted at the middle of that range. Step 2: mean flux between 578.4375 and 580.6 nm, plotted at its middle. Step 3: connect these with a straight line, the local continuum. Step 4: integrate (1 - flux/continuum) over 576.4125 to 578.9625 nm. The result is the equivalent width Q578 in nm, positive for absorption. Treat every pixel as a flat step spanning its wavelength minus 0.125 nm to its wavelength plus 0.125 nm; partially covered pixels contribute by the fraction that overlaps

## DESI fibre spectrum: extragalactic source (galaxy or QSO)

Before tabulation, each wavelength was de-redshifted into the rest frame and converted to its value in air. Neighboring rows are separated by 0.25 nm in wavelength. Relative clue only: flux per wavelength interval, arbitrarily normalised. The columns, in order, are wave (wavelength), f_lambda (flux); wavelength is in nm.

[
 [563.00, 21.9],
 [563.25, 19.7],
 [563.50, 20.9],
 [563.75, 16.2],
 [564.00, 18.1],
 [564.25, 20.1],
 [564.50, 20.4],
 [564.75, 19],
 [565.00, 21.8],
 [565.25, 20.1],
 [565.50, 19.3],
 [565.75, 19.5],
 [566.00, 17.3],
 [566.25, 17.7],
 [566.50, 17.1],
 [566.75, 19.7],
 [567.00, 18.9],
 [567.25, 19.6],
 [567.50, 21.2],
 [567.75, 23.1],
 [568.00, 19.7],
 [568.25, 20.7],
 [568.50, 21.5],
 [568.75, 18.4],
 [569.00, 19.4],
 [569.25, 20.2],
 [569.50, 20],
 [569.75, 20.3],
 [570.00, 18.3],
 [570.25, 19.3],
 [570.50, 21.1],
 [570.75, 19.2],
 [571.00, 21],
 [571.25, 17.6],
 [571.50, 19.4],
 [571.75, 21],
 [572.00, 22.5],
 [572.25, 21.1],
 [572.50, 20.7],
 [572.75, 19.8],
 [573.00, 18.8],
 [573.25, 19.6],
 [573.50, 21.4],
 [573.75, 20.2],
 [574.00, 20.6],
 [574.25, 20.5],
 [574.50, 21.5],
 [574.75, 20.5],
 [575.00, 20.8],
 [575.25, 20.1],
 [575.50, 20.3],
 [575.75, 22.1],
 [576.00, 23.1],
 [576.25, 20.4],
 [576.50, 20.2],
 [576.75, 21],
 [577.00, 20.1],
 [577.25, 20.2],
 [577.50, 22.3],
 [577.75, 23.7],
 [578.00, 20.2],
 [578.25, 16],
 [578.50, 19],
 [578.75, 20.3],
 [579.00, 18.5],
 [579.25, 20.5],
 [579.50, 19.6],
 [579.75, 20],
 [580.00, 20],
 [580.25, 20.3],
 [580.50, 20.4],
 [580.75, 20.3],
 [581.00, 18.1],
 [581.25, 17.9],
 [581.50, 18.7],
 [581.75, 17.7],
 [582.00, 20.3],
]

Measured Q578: 0.05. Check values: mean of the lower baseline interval 21.3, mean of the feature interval 20.2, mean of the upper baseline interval 19.9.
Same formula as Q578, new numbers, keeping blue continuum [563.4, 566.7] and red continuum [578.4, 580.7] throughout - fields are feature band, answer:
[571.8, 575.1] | -0.19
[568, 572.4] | -0.16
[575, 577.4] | -0.14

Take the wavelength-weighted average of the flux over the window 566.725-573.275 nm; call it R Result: 20.1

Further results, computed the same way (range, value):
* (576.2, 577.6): 20.7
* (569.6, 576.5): 20.4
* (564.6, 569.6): 19.7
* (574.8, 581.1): 20.3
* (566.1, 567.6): 19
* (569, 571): 19.8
